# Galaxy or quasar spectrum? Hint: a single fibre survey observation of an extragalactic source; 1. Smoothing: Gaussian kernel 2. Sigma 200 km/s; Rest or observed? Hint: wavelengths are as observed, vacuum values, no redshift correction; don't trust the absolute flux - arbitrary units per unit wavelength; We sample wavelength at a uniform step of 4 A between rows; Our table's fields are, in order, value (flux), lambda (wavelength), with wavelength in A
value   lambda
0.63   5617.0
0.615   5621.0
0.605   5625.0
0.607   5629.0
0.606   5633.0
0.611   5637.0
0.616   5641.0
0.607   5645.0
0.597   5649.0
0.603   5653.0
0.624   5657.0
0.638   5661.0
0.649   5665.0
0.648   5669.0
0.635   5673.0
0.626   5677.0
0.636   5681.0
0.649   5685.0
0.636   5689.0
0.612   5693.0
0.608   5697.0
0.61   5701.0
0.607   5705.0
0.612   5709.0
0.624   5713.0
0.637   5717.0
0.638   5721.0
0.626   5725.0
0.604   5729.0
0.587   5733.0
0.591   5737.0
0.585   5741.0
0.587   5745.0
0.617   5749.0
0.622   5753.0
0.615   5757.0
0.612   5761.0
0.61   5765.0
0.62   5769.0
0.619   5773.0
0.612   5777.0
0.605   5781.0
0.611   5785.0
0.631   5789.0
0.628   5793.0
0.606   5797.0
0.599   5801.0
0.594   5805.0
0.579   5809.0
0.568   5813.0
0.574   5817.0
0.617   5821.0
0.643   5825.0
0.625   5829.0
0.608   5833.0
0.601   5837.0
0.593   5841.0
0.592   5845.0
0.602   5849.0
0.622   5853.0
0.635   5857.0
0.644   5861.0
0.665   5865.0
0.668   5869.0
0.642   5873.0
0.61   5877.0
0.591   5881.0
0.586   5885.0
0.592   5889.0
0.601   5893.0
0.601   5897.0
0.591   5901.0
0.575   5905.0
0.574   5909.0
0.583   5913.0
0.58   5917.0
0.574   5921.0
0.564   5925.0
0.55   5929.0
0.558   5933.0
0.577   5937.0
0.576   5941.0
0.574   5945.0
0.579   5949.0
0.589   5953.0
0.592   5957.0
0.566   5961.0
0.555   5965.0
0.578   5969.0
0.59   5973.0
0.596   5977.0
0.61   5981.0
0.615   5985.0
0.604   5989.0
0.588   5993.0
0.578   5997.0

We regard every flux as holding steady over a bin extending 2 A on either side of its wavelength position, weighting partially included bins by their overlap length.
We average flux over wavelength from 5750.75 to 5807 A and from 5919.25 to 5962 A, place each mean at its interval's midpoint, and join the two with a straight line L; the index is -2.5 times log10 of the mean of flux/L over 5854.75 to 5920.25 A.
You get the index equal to -0.040 mag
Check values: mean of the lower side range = 0.613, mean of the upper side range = 0.573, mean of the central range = 0.608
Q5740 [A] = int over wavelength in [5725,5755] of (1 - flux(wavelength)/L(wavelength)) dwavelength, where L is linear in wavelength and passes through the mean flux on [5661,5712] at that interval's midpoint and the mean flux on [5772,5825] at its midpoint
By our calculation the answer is 0.8 A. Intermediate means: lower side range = 0.628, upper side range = 0.605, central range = 0.601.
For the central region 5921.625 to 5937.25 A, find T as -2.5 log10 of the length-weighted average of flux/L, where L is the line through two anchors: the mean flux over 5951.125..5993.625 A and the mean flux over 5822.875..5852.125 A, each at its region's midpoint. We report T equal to 0.06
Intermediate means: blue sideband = 0.61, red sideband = 0.589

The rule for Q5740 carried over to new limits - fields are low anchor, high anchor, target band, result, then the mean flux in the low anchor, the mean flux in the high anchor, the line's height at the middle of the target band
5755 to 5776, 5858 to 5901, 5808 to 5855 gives 1.1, 0.615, 0.619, 0.617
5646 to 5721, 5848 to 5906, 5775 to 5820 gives 1.4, 0.625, 0.616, 0.62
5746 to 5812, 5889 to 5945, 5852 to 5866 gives -1.2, 0.61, 0.578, 0.591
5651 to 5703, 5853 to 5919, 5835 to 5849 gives 0.4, 0.629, 0.609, 0.613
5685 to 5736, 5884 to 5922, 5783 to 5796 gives -0.4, 0.618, 0.586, 0.605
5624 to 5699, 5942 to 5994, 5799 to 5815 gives 0.5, 0.622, 0.587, 0.605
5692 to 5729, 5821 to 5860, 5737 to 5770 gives 0.5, 0.619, 0.614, 0.617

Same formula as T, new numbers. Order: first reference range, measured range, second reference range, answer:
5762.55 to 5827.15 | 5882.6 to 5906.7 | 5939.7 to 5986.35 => 0.00 mag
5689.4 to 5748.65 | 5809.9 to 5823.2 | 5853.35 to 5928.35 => 0.04 mag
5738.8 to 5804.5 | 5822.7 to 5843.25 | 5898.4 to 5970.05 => -0.03 mag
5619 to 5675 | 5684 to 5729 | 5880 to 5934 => -0.02 mag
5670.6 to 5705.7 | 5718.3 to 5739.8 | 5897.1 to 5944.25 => 0.01 mag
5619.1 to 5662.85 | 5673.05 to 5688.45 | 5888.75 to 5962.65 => -0.05 mag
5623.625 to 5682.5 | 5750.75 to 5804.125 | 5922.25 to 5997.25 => -0.02 mag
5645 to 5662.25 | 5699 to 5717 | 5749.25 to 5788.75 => 0.00 mag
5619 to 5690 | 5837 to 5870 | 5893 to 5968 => -0.06 mag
